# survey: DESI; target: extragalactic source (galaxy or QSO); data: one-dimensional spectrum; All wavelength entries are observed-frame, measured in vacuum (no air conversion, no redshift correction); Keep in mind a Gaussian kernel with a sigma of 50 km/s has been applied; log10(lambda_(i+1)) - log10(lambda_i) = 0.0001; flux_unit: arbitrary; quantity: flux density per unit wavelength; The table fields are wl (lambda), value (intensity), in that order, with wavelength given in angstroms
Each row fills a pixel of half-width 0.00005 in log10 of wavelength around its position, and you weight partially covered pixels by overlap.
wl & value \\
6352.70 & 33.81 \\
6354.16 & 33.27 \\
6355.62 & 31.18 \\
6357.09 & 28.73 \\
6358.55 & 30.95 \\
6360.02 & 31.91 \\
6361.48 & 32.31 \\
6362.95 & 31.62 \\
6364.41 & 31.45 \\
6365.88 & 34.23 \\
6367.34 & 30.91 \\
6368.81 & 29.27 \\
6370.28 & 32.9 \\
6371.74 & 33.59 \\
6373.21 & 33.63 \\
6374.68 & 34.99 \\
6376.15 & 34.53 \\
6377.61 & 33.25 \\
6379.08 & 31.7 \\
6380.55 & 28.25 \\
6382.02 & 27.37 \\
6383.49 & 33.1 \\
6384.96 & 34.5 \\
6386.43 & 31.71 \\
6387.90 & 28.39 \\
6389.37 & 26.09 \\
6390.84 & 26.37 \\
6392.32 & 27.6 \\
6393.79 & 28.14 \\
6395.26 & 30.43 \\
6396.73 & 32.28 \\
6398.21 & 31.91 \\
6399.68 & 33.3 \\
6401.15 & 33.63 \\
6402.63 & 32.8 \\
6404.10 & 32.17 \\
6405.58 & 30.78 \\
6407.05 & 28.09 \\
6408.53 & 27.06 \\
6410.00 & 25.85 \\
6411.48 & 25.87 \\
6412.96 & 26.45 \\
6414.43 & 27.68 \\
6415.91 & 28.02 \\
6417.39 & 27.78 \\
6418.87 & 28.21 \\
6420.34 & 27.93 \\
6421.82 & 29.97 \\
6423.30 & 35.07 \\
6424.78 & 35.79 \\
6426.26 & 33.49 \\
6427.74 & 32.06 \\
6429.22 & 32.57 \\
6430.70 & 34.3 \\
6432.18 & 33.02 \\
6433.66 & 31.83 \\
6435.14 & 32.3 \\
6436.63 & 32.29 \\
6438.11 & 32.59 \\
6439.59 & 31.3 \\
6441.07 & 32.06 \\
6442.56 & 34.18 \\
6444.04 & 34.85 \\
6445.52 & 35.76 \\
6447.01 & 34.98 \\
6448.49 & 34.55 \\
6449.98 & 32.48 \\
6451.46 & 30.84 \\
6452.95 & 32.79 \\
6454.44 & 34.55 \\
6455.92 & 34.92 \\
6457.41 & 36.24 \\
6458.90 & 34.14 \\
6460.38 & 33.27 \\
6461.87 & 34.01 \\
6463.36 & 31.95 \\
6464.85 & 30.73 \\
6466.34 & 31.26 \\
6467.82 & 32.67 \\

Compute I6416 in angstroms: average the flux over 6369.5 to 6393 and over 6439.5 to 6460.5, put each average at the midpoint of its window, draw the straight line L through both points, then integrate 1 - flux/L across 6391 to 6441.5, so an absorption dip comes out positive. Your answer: 2.9 angstroms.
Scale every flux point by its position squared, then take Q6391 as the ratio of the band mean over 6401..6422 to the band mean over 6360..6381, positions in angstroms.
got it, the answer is 0.90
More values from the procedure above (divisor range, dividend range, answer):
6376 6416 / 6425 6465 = 1.13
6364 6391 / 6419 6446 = 1.06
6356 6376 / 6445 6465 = 1.08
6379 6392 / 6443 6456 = 1.17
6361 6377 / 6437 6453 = 1.04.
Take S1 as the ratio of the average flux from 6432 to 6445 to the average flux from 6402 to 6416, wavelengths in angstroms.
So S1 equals 1.2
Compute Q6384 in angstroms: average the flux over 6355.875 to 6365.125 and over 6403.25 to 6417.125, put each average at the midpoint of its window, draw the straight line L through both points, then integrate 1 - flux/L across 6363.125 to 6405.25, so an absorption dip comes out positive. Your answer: -2.4 angstroms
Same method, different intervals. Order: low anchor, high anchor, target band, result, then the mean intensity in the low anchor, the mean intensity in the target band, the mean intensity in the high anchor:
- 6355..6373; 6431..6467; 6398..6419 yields 2.1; 31.6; 29.3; 33.2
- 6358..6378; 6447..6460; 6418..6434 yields 0.6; 32.5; 32.2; 33.9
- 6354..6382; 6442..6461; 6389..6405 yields 1.1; 31.9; 30.5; 34.1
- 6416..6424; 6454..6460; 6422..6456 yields -1.1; 29.6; 33.3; 34.9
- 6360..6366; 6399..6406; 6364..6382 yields 0.0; 32.2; 32.2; 32.6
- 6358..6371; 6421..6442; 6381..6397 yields 1.3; 31.7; 29.5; 32.7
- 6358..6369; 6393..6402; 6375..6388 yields 0.0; 31.7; 31.7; 31.6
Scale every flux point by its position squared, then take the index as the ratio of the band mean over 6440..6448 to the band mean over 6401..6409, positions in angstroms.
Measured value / 1.13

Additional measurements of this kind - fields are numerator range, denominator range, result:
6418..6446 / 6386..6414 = 1.12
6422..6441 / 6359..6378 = 1.03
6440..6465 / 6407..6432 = 1.14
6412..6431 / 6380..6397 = 1.05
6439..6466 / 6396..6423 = 1.15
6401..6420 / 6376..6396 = 0.96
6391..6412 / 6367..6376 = 0.92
